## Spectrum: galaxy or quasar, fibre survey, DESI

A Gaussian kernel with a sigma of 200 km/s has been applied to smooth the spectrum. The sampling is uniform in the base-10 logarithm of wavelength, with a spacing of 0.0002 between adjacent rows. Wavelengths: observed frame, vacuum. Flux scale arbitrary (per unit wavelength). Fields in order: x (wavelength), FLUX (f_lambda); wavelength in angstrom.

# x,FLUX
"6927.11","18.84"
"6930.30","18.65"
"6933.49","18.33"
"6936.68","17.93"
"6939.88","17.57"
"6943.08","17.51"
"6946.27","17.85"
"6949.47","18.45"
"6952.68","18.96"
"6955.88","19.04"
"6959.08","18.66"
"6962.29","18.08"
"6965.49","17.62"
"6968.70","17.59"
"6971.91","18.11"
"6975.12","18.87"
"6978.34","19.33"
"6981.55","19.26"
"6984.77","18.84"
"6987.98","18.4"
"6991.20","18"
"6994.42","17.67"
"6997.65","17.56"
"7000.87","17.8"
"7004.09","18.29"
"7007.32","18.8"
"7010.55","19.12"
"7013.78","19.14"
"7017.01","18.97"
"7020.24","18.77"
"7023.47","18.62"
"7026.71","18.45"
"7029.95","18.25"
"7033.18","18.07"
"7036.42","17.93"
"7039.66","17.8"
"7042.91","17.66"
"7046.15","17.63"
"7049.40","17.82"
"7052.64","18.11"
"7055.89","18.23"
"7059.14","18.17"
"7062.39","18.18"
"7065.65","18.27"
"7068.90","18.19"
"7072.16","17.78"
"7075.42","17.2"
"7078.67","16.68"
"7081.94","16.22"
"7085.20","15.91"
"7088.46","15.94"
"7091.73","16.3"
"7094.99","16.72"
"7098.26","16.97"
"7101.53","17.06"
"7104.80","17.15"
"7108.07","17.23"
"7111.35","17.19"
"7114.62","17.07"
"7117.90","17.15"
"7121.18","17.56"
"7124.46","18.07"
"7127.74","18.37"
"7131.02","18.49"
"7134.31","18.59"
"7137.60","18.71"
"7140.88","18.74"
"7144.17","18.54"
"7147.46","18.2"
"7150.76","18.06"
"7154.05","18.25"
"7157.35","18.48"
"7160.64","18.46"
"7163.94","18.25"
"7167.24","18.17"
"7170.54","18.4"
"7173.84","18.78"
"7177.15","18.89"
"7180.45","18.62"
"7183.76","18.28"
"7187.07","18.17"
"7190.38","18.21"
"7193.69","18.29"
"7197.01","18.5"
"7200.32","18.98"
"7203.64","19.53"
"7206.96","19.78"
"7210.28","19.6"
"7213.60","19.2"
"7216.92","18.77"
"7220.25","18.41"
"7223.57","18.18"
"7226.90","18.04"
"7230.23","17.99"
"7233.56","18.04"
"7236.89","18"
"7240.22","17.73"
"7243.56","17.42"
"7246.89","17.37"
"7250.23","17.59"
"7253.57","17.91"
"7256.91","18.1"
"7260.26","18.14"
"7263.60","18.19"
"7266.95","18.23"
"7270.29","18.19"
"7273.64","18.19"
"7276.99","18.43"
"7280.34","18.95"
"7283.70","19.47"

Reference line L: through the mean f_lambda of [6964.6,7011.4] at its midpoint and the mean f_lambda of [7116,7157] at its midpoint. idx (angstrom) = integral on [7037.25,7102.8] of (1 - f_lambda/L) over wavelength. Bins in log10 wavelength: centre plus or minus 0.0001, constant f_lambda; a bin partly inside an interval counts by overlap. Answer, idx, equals 3.3 angstrom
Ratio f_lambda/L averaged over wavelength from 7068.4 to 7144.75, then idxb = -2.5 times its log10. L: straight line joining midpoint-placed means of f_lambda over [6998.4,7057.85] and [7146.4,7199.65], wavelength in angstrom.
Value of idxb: 0.058 mag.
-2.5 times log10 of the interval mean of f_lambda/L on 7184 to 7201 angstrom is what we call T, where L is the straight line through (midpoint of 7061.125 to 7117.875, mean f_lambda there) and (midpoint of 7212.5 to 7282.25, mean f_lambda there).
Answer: -0.04 mag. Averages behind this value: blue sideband 17.1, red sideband 18.1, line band 18.4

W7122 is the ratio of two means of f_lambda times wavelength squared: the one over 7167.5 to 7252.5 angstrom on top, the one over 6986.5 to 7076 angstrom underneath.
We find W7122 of 1.07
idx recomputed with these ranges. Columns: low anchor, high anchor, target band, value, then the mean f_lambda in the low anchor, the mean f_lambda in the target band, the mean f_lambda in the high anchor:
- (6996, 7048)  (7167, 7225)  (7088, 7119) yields 2.7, 18.3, 16.9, 18.7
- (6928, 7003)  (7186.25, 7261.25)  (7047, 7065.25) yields 0.2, 18.3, 18.1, 18.3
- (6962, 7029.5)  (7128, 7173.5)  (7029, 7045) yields 0.5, 18.4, 17.9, 18.4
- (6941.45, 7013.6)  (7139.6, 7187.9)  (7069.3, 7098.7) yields 2.7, 18.4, 16.7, 18.4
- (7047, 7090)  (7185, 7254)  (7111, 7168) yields -0.9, 17.4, 18.2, 18.4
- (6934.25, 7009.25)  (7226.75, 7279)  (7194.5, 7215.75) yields -1.4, 18.3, 19.2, 18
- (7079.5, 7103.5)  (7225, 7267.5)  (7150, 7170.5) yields -1.4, 16.5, 18.3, 17.9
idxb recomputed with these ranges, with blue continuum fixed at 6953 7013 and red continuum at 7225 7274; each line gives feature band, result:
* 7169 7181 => -0.036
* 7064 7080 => 0.037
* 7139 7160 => -0.016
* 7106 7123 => 0.057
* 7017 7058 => 0.010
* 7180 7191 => -0.014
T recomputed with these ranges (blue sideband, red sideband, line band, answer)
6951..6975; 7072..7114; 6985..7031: -0.04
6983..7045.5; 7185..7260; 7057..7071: 0.01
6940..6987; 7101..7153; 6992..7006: 0.03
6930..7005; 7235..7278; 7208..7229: -0.04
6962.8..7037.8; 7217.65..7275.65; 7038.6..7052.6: 0.03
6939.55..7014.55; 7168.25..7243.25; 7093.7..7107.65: 0.09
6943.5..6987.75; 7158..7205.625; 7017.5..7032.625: 0.00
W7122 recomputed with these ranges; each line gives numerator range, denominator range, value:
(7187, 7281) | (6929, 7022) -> 1.07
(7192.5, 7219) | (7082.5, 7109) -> 1.18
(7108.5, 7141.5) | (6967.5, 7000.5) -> 1.02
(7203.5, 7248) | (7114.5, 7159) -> 1.04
